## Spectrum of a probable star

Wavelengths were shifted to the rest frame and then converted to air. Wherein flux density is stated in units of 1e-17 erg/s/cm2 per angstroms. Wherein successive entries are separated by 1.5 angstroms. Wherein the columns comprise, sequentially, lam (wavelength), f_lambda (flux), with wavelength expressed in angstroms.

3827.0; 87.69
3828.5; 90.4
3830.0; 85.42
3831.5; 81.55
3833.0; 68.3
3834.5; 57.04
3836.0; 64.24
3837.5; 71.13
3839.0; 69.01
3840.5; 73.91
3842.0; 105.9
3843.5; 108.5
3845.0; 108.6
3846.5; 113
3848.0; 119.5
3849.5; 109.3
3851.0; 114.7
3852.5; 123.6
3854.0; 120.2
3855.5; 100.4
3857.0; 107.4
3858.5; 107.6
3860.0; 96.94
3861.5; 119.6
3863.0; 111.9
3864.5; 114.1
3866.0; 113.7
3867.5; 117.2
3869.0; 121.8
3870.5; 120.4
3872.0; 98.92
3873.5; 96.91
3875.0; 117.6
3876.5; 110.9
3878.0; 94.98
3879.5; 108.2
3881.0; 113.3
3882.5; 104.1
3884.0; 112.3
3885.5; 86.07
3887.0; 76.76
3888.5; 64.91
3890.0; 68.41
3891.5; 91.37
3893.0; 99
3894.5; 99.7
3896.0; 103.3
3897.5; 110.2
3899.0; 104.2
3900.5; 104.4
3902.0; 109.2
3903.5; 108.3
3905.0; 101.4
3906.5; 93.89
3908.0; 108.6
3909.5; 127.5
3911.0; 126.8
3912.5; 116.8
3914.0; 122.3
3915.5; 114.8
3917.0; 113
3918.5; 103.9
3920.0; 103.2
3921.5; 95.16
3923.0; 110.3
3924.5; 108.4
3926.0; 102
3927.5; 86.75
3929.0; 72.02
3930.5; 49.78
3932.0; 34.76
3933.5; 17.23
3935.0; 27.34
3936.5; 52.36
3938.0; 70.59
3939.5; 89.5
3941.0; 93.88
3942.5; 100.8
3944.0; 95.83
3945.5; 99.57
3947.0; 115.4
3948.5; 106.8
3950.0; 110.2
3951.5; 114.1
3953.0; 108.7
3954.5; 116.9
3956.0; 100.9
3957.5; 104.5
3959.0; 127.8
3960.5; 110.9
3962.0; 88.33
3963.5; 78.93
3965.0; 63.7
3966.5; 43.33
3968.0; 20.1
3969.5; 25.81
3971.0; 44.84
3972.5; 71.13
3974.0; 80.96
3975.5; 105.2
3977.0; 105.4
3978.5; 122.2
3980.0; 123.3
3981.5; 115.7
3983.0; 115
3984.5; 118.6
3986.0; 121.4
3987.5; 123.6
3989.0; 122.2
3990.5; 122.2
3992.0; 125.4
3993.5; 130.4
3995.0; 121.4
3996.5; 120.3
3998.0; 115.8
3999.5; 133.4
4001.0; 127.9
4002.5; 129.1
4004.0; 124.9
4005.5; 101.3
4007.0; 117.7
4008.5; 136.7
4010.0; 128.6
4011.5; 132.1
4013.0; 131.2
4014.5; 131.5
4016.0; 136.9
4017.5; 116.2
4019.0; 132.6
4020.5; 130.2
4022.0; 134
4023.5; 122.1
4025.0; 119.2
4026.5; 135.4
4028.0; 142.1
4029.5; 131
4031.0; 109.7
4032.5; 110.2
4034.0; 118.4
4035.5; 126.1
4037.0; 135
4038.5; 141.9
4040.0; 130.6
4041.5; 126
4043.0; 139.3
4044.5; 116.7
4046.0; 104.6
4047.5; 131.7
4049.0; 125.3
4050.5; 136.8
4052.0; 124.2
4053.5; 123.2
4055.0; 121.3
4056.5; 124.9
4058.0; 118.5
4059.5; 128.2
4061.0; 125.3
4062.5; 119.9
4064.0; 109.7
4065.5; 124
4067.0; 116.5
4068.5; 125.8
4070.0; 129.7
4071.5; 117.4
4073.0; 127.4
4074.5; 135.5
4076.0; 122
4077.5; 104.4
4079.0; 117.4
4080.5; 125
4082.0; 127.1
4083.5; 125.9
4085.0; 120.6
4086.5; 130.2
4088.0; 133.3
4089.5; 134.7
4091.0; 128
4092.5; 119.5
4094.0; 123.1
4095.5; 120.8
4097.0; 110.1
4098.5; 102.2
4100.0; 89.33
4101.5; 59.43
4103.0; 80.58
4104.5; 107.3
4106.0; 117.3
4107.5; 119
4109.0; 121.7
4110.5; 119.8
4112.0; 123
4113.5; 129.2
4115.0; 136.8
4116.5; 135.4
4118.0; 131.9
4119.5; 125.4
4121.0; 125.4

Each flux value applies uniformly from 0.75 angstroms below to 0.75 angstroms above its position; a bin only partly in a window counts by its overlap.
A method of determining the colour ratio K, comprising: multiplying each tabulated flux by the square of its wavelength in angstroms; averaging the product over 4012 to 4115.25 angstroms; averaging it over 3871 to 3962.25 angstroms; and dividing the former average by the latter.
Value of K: 1.4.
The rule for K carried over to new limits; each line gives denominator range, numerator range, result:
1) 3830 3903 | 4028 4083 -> 1.36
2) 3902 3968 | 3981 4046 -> 1.40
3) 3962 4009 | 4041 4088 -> 1.24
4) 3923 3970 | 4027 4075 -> 1.59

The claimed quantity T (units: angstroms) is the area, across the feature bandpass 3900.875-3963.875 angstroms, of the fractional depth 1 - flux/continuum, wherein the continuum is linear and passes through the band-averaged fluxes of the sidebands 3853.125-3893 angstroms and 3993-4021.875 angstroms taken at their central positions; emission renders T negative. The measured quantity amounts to 9.5 angstroms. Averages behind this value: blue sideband 104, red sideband 126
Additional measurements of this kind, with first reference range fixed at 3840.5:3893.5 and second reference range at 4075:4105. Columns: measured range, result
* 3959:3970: 4.26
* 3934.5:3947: 3.04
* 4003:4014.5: -1.47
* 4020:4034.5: -1.76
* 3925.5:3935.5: 4.87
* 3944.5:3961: -0.24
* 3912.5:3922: -0.22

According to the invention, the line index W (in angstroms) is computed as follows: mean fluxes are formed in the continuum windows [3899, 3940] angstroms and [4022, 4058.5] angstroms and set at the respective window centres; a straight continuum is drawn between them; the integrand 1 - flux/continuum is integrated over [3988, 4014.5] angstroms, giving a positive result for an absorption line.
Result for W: -2.3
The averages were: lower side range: 91.7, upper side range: 126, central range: 125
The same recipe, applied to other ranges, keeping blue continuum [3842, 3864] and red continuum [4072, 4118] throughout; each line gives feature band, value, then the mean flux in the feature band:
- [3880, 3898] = 2.9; 94.1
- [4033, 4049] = -1.3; 127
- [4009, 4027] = -2.0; 129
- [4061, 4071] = -0.3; 121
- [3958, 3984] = 6.7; 85.4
